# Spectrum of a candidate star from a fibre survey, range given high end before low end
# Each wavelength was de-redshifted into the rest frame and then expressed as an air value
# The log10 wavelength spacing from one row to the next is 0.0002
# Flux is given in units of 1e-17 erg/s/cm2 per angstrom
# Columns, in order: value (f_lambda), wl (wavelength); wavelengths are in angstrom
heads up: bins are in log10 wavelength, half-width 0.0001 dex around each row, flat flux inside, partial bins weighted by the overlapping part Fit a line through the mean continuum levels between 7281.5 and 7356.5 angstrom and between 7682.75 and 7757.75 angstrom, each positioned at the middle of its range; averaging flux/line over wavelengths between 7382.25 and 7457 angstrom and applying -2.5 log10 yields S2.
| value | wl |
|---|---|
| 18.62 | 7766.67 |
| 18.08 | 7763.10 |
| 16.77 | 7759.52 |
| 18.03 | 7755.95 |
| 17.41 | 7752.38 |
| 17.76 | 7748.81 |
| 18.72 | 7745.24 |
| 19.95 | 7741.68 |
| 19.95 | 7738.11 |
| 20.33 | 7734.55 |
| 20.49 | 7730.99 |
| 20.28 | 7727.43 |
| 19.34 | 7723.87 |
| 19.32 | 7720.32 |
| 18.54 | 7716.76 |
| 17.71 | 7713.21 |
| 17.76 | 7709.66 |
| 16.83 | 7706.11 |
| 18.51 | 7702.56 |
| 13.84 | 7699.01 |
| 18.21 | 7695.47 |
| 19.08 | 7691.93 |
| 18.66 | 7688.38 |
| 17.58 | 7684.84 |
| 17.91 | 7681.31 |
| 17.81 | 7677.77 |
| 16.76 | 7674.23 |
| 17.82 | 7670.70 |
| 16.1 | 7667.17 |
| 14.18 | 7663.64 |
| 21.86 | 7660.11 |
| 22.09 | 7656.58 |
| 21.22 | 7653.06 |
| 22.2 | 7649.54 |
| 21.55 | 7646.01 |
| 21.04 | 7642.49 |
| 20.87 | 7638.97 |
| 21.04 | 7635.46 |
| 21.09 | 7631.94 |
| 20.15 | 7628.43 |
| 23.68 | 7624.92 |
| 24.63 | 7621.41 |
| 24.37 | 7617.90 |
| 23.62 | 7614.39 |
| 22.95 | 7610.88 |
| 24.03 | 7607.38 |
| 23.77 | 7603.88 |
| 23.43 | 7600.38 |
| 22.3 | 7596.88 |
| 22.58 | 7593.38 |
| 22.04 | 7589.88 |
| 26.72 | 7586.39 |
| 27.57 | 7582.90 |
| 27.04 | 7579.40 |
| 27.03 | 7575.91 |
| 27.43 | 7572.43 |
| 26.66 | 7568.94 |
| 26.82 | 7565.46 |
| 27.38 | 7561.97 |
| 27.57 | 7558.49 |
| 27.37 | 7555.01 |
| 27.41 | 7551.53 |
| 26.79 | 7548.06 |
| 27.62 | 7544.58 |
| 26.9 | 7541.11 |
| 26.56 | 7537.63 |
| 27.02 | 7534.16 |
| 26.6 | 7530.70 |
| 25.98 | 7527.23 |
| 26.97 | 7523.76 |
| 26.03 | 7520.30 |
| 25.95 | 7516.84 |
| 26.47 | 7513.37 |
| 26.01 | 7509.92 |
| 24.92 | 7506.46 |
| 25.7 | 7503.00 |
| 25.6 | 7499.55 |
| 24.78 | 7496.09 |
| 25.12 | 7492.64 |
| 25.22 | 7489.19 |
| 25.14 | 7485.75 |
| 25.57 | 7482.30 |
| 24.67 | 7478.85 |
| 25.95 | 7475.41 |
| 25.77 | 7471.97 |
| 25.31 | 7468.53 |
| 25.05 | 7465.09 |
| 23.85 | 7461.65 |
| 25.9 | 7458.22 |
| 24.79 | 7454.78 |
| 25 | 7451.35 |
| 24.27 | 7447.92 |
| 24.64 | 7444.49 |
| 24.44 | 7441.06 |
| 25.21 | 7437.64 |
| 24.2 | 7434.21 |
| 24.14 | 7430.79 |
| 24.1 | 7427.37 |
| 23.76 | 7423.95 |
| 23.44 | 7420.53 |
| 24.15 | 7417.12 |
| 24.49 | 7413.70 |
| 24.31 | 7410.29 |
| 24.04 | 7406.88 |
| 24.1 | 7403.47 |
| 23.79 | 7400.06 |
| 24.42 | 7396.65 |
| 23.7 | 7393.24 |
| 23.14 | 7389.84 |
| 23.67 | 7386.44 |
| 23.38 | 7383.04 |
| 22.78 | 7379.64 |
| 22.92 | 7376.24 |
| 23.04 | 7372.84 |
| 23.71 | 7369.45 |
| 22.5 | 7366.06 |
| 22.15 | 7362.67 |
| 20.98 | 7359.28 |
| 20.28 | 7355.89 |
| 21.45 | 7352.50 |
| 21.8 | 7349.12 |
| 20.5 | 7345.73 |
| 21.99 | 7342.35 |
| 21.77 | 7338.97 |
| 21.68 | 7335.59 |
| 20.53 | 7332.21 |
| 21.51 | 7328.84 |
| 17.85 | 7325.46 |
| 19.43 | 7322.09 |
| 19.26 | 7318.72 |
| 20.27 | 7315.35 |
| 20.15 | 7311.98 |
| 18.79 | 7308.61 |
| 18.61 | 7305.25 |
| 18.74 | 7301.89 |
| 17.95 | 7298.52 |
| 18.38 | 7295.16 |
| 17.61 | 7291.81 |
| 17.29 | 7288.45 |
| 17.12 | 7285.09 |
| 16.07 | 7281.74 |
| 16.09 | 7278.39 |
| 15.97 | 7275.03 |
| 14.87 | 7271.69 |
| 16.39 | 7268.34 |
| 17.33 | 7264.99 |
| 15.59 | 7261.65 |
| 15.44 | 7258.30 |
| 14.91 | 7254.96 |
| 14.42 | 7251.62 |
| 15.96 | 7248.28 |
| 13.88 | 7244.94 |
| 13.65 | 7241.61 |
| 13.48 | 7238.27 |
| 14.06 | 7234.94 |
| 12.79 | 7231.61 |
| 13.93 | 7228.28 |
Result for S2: -0.24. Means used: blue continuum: 19.6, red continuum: 18.5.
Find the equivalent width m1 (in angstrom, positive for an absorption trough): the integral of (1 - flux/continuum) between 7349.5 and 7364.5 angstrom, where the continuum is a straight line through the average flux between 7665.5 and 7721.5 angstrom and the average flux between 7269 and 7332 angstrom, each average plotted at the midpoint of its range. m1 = -2.7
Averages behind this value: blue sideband 18.1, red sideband 17.6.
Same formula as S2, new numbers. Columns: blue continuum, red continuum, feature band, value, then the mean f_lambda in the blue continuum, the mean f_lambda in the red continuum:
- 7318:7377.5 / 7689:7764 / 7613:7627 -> -0.24 mag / 21.3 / 18.4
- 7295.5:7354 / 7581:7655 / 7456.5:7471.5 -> -0.17 mag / 20.1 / 22.9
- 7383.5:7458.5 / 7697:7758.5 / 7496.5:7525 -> -0.15 mag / 24.2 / 18.5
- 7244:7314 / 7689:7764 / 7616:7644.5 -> -0.22 mag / 16.8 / 18.4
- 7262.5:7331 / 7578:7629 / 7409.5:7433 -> -0.18 mag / 18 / 24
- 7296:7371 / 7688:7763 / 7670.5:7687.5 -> 0.06 mag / 20.5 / 18.4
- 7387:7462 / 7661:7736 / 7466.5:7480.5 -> -0.10 mag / 24.3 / 18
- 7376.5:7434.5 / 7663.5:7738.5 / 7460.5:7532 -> -0.16 mag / 23.8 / 18.1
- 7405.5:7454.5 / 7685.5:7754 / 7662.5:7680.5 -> 0.17 mag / 24.3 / 18.5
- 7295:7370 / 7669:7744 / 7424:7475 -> -0.24 mag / 20.4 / 18.4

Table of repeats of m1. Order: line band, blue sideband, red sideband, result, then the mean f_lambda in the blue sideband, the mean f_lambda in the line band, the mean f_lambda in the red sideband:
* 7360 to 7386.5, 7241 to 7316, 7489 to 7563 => -3.19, 16.8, 22.9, 26.4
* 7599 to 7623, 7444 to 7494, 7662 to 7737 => -3.62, 25.1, 23.8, 18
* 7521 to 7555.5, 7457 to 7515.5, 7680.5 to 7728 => -4.78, 25.4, 26.9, 18.1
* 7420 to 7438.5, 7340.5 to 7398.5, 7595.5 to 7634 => -1.22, 22.5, 24.1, 23.1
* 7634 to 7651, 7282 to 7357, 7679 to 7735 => -2.54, 19.6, 21.3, 18.3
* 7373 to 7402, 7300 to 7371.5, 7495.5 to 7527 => -1.64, 20.7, 23.5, 25.9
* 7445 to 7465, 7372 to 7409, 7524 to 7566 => 0.17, 23.6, 24.8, 27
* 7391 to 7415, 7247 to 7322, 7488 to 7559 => -2.63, 17.2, 24.1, 26.3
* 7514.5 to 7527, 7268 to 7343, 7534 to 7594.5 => -0.50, 18.6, 26.3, 26.6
